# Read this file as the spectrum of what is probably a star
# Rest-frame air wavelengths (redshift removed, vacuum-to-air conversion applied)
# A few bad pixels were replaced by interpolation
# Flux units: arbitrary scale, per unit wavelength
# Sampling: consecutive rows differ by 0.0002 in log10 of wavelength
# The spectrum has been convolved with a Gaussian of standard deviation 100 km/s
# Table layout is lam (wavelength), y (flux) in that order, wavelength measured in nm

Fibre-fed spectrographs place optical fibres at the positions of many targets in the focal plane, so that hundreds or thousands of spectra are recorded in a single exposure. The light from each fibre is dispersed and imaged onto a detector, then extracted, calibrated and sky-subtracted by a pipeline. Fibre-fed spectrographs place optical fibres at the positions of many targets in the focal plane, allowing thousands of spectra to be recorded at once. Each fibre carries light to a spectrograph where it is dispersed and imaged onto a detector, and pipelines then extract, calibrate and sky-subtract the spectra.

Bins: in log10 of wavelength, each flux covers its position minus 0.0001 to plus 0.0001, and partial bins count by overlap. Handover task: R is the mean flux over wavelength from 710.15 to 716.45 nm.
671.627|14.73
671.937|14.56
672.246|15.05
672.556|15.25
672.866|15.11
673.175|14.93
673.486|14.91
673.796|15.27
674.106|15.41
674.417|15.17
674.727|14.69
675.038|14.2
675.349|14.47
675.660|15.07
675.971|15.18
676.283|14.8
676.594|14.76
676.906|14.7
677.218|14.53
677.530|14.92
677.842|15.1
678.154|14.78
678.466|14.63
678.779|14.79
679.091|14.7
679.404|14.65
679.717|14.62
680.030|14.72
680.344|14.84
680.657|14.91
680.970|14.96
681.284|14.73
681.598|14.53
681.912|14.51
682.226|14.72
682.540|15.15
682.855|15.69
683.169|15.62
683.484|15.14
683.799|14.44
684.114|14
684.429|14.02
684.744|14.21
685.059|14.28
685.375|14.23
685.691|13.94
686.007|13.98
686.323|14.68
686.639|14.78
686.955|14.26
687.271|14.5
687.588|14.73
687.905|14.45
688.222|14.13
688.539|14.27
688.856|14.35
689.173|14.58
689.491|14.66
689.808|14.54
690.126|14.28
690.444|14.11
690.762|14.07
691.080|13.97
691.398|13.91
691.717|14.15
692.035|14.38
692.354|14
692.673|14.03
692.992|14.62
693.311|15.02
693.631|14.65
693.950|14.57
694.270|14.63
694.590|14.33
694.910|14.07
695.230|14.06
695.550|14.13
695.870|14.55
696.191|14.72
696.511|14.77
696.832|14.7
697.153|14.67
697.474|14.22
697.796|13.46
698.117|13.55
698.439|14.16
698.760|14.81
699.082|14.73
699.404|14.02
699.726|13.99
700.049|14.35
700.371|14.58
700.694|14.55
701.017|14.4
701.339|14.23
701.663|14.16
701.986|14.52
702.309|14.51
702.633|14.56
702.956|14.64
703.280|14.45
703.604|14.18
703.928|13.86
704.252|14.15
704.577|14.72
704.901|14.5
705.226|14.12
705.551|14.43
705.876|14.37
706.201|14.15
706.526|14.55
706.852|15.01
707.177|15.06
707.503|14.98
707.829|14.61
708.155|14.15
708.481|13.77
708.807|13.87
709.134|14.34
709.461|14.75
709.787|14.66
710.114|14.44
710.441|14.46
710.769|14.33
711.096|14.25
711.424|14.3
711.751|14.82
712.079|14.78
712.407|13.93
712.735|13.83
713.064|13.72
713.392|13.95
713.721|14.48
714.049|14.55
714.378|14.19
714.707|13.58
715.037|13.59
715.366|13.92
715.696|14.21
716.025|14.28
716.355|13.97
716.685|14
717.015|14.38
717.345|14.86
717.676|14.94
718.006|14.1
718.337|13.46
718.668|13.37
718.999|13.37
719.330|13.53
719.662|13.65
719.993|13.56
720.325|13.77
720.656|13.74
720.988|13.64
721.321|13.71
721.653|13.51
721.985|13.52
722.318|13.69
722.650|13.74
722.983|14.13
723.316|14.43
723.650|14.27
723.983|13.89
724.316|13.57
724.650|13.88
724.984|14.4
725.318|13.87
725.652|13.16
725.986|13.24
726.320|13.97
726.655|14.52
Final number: 14.2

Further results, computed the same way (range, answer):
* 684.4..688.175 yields 14.3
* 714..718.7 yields 14.1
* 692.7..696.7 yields 14.5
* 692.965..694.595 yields 14.7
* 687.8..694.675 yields 14.3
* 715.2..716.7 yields 14.1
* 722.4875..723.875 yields 14.1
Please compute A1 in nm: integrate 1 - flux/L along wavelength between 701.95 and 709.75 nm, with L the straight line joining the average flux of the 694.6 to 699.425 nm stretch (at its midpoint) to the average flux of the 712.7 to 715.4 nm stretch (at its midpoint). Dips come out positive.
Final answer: -0.16 nm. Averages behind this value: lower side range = 14.3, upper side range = 14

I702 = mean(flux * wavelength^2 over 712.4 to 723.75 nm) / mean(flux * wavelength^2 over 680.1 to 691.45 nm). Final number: 1.05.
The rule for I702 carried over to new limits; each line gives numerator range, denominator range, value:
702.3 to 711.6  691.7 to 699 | 1.04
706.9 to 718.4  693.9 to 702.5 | 1.04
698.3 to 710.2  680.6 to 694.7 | 1.04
